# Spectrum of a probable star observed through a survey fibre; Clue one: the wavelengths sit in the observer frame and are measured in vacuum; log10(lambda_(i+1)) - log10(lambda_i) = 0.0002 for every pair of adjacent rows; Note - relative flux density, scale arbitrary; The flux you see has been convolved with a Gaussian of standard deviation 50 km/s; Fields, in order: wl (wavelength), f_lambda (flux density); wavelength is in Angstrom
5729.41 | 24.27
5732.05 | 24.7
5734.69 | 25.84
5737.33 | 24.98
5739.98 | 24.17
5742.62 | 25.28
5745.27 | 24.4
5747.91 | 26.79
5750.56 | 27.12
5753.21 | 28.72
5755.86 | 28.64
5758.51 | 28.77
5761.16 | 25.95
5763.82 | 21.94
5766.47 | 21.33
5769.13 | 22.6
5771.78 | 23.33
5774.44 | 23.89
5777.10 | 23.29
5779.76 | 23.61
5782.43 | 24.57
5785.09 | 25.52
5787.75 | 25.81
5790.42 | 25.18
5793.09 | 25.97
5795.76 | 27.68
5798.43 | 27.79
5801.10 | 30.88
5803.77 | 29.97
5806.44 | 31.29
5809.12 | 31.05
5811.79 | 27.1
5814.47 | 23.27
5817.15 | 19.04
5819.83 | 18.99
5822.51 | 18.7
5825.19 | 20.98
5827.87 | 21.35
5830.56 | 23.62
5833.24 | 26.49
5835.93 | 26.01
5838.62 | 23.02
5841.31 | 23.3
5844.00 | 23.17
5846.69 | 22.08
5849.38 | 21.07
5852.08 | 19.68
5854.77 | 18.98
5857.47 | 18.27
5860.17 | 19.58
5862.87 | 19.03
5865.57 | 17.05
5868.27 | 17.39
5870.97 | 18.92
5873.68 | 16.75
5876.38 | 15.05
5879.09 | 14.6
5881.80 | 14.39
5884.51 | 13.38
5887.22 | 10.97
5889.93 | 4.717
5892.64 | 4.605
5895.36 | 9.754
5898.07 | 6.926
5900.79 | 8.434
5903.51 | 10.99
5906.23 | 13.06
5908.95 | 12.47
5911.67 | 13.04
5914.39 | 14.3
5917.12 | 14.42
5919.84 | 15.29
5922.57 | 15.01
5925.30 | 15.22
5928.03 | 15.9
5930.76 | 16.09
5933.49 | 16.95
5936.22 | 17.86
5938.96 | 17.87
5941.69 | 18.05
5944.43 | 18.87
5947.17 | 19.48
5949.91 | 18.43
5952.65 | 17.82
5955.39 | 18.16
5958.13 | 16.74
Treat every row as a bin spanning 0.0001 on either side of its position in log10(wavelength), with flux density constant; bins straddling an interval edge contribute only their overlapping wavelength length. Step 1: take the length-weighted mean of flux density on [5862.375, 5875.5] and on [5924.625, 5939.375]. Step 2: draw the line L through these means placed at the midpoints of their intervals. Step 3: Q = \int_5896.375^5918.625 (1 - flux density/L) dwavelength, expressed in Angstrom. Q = 6.95 Angstrom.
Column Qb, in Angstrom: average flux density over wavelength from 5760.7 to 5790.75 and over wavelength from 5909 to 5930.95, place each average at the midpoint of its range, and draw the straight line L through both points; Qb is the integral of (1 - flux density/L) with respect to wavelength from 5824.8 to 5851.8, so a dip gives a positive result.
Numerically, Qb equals -4.3 Angstrom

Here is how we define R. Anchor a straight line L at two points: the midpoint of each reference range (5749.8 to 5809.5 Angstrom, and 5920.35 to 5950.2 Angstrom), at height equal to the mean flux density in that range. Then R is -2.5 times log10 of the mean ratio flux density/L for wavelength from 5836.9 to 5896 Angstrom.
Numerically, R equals 0.27 mag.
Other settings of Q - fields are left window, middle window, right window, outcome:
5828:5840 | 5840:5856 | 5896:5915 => 0.34 Angstrom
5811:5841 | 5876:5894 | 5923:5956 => 8.20 Angstrom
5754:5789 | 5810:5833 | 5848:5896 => -2.38 Angstrom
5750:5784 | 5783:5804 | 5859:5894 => -4.59 Angstrom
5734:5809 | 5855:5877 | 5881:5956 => 0.45 Angstrom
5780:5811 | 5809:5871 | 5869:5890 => -3.23 Angstrom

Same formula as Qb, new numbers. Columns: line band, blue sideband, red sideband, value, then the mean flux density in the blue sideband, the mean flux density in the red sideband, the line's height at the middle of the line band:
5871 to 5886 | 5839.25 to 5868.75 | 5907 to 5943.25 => 2.8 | 20.1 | 15.6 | 18.5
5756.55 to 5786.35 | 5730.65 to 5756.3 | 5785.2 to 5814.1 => 3.1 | 26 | 28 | 27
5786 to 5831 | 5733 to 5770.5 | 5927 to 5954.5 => -4.0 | 25.5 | 17.8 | 23.1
